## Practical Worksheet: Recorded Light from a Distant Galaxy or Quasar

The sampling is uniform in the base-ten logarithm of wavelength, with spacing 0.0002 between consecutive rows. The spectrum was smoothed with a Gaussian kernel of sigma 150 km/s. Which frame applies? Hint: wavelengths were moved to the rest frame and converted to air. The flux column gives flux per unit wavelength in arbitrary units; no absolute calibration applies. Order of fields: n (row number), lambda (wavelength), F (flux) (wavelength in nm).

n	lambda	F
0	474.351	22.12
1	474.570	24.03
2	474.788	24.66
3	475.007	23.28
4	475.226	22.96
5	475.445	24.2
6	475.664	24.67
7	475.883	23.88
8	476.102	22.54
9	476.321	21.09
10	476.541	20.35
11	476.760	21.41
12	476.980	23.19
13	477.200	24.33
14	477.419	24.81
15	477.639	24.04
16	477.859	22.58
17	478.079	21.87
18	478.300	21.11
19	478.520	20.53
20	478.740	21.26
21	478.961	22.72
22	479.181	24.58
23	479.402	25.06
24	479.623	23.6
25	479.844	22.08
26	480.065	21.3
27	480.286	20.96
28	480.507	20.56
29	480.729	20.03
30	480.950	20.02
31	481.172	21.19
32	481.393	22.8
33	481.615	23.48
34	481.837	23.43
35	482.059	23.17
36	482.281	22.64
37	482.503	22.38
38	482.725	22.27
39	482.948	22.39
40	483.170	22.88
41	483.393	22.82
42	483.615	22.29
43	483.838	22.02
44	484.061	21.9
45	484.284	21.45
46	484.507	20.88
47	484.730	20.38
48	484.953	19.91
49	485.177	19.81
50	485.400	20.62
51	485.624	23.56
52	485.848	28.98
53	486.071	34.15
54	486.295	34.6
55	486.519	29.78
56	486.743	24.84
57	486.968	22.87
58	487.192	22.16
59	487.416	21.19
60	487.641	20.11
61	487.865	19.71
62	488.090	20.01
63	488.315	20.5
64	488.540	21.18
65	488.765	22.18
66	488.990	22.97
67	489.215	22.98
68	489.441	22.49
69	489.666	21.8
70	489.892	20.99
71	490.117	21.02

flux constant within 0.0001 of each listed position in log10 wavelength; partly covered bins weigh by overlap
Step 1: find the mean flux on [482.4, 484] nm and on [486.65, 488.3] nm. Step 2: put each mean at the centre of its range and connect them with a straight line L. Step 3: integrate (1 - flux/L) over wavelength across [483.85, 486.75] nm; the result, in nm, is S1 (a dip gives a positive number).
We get -0.35 nm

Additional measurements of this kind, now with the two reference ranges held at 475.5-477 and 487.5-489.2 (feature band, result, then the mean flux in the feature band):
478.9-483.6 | -0.11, 22.4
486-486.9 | -0.38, 30.3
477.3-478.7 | -0.01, 22.5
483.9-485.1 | 0.03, 20.9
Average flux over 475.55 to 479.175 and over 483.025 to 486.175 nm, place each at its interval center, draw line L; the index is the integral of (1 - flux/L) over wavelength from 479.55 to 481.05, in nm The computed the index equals 0.10 nm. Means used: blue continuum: 22.6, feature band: 21.2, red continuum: 22.9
